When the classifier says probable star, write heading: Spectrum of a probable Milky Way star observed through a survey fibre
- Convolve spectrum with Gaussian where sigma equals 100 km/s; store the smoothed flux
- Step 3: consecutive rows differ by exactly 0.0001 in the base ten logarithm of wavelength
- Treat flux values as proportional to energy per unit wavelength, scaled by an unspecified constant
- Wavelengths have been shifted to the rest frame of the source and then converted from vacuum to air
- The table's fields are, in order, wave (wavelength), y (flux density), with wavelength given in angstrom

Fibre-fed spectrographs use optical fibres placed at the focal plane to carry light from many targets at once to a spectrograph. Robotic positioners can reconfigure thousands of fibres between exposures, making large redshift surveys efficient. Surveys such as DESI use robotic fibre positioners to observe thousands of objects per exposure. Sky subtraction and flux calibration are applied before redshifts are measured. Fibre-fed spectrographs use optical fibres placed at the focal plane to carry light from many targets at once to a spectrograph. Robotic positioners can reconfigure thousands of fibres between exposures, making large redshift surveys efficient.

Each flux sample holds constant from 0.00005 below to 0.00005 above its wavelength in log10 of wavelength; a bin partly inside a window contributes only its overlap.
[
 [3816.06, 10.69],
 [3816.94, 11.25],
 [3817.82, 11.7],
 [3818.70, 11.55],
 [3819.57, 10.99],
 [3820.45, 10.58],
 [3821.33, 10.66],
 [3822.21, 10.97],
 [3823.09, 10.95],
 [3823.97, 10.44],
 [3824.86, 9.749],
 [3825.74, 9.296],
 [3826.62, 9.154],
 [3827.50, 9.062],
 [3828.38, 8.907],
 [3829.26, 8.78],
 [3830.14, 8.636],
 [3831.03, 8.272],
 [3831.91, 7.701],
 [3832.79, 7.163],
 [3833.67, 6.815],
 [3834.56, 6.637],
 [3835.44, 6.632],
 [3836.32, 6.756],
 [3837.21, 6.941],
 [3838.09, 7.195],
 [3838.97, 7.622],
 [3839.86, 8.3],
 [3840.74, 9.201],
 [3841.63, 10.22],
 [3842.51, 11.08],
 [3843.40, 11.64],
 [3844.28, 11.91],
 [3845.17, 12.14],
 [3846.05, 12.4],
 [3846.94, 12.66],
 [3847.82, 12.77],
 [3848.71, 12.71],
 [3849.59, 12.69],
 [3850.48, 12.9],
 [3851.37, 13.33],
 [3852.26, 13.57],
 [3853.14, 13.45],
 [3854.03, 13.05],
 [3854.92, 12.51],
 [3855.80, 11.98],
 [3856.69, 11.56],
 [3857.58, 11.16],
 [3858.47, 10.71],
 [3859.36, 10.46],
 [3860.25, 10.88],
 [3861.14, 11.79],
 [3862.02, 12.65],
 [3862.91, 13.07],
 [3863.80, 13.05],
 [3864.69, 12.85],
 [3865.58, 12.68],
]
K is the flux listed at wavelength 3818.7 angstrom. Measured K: 11.55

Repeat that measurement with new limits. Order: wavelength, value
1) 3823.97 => 10.44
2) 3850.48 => 12.9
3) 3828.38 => 8.907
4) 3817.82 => 11.7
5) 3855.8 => 11.98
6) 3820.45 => 10.58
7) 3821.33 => 10.66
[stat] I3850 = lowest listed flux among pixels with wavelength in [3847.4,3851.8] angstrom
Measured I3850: 12.69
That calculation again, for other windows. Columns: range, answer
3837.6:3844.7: 7.195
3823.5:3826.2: 9.296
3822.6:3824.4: 10.44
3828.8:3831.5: 8.272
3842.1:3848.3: 11.08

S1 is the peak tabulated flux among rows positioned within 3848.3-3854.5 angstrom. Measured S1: 13.57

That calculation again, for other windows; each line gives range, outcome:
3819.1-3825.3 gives 10.99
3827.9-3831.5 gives 8.907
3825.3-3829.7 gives 9.296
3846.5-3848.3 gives 12.77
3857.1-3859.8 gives 11.16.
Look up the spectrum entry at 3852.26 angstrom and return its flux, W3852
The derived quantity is 13.57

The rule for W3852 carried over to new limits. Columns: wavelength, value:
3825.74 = 9.296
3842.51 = 11.08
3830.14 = 8.636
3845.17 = 12.14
